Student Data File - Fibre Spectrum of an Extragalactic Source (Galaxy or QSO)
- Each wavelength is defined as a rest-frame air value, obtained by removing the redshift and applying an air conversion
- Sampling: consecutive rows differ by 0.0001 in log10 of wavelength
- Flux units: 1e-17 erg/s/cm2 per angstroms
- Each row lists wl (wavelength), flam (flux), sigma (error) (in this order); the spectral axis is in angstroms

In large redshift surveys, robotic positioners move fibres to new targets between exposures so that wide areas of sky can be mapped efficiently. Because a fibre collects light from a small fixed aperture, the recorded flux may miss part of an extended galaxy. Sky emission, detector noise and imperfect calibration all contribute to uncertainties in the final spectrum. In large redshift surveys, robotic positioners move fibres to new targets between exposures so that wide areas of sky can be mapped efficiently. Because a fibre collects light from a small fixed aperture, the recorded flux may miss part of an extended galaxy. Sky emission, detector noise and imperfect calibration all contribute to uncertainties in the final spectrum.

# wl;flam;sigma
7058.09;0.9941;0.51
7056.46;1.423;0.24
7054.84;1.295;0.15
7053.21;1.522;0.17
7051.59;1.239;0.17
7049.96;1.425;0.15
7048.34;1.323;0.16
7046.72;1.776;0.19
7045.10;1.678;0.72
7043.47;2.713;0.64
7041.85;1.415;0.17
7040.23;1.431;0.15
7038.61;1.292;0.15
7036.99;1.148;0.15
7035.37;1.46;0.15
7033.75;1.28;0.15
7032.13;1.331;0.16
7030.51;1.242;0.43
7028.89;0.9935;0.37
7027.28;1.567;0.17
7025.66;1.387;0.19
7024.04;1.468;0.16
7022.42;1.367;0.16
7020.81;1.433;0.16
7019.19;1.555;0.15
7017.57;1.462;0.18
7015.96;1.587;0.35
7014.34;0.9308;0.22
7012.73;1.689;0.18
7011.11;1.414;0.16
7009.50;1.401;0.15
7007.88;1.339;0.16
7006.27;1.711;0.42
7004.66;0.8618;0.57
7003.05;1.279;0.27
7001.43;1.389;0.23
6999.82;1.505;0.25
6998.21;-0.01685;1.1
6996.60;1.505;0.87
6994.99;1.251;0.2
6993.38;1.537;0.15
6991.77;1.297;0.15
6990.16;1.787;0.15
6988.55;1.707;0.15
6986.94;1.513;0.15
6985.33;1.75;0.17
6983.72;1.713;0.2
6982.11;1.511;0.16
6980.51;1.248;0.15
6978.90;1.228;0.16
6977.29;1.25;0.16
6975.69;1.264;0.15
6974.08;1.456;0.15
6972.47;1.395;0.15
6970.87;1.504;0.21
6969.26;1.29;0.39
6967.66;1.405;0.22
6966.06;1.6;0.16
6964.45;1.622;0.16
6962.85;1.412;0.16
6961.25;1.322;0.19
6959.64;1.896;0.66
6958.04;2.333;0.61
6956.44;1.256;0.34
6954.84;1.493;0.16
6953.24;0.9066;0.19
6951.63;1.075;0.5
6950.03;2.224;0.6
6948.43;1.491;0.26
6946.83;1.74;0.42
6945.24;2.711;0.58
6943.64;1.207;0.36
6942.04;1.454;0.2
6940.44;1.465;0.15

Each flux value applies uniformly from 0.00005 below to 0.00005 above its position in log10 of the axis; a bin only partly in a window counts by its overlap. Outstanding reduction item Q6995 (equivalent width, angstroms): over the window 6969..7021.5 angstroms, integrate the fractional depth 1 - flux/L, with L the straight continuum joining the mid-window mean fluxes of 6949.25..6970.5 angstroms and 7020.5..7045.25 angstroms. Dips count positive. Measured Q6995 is 3.5 angstroms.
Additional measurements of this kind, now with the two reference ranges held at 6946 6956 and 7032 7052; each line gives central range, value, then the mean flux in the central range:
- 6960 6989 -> 0.65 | 1.46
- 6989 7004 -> 2.11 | 1.29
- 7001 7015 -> 1.53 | 1.34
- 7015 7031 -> 1.07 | 1.4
